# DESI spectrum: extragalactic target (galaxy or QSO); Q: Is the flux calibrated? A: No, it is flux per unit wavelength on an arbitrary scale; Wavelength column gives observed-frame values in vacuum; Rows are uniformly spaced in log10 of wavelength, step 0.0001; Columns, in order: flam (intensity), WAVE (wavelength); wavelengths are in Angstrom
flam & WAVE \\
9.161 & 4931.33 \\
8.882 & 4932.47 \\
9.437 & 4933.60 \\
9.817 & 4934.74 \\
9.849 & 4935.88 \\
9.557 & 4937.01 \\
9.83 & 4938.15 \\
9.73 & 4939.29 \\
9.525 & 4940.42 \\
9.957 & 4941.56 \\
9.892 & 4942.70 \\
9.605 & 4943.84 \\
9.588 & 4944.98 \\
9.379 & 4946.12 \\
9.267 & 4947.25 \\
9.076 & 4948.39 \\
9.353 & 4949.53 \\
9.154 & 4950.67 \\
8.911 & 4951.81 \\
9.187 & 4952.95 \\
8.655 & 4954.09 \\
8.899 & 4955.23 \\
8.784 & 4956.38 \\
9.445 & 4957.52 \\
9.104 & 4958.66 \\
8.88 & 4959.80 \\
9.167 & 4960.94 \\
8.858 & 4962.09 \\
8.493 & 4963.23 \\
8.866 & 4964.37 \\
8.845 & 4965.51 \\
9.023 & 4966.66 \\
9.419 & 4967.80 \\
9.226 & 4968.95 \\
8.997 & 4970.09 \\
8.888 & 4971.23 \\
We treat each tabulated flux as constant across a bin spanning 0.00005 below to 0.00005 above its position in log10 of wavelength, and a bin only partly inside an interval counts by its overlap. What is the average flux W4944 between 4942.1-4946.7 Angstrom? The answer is 9.62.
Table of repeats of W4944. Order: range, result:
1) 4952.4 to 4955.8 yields 8.92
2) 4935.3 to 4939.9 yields 9.75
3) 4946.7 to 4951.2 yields 9.21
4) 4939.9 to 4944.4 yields 9.73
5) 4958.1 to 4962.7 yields 9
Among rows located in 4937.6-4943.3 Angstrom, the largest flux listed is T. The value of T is 9.957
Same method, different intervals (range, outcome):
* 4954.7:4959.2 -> 9.445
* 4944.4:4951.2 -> 9.588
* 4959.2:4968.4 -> 9.419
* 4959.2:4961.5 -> 9.167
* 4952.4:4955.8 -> 9.187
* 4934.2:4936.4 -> 9.849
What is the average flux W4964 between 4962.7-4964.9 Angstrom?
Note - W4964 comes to 8.69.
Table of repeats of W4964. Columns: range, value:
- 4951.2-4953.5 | 9.05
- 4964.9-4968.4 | 9.08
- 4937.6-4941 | 9.7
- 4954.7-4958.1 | 9.03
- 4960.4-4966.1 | 8.84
